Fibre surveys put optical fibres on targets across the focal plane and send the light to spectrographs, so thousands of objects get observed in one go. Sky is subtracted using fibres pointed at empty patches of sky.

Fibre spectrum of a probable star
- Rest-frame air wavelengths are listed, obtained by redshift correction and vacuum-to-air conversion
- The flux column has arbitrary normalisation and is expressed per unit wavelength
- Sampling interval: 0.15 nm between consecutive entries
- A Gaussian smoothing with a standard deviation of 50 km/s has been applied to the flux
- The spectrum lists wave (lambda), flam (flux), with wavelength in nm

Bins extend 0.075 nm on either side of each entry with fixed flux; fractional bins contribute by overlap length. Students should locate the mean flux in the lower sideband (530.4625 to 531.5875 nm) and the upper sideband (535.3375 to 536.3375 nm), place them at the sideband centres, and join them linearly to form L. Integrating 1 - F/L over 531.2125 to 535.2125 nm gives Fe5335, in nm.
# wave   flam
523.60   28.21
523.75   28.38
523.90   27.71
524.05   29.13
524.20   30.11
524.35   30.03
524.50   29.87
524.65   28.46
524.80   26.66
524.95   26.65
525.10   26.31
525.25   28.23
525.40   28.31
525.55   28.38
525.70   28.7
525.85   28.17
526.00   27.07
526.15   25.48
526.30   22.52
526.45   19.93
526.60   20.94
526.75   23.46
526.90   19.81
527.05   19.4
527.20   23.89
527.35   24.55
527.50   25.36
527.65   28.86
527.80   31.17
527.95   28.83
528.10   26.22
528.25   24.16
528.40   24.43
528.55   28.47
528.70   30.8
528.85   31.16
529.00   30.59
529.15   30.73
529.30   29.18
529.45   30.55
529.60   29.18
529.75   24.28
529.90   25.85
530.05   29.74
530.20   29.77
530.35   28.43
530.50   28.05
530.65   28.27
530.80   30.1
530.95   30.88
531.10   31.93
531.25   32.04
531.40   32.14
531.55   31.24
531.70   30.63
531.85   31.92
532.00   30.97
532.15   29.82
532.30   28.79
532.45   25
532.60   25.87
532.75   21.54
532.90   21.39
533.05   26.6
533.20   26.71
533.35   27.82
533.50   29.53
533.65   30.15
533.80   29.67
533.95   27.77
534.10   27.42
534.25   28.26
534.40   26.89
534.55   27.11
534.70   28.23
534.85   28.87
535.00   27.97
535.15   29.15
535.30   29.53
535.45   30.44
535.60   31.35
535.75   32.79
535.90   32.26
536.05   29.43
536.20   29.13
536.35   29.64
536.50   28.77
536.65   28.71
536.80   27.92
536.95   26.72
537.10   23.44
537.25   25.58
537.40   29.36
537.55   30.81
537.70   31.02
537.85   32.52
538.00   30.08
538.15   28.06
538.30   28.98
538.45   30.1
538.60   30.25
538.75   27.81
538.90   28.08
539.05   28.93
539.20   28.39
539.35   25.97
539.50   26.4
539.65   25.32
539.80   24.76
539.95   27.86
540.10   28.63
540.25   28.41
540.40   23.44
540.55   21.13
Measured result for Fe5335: 0.32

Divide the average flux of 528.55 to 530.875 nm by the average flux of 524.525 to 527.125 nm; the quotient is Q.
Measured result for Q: 1.2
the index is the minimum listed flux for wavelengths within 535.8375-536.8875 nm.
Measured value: 27.92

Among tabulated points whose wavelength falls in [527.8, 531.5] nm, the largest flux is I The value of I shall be 32.14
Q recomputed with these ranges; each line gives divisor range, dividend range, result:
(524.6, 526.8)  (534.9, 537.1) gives 1.13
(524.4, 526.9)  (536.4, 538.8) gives 1.10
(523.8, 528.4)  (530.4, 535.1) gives 1.09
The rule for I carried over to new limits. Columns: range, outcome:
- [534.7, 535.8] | 32.79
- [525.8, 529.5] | 31.17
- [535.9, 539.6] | 32.52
